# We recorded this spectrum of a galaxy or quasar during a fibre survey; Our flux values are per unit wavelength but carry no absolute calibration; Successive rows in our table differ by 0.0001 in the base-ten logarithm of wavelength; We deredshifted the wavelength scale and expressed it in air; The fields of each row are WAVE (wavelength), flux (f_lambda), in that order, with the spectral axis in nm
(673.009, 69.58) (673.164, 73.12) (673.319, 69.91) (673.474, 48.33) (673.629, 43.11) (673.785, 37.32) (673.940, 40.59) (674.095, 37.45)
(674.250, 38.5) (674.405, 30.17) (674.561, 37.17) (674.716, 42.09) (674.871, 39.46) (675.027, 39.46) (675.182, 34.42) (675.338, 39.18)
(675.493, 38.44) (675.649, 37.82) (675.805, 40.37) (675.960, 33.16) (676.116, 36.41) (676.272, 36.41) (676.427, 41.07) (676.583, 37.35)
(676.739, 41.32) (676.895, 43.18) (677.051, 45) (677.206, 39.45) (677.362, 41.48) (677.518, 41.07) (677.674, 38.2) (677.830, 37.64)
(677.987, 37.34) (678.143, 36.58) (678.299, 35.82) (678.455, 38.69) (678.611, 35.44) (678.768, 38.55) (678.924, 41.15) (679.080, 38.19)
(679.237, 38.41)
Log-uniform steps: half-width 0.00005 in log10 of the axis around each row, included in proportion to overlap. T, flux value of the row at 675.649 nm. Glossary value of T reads 37.82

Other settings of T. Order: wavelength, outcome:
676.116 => 36.41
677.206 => 39.45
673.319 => 69.91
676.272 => 36.41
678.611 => 35.44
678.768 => 38.55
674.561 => 37.17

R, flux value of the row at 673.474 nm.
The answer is 48.33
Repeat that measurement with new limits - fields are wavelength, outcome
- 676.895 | 43.18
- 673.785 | 37.32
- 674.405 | 30.17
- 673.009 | 69.58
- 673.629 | 43.11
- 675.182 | 34.42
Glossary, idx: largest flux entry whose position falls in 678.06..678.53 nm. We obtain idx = 38.69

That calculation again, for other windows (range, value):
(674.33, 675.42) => 42.09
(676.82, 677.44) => 45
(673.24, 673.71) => 69.91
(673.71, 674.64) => 40.59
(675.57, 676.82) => 41.32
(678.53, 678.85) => 38.55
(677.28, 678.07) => 41.48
